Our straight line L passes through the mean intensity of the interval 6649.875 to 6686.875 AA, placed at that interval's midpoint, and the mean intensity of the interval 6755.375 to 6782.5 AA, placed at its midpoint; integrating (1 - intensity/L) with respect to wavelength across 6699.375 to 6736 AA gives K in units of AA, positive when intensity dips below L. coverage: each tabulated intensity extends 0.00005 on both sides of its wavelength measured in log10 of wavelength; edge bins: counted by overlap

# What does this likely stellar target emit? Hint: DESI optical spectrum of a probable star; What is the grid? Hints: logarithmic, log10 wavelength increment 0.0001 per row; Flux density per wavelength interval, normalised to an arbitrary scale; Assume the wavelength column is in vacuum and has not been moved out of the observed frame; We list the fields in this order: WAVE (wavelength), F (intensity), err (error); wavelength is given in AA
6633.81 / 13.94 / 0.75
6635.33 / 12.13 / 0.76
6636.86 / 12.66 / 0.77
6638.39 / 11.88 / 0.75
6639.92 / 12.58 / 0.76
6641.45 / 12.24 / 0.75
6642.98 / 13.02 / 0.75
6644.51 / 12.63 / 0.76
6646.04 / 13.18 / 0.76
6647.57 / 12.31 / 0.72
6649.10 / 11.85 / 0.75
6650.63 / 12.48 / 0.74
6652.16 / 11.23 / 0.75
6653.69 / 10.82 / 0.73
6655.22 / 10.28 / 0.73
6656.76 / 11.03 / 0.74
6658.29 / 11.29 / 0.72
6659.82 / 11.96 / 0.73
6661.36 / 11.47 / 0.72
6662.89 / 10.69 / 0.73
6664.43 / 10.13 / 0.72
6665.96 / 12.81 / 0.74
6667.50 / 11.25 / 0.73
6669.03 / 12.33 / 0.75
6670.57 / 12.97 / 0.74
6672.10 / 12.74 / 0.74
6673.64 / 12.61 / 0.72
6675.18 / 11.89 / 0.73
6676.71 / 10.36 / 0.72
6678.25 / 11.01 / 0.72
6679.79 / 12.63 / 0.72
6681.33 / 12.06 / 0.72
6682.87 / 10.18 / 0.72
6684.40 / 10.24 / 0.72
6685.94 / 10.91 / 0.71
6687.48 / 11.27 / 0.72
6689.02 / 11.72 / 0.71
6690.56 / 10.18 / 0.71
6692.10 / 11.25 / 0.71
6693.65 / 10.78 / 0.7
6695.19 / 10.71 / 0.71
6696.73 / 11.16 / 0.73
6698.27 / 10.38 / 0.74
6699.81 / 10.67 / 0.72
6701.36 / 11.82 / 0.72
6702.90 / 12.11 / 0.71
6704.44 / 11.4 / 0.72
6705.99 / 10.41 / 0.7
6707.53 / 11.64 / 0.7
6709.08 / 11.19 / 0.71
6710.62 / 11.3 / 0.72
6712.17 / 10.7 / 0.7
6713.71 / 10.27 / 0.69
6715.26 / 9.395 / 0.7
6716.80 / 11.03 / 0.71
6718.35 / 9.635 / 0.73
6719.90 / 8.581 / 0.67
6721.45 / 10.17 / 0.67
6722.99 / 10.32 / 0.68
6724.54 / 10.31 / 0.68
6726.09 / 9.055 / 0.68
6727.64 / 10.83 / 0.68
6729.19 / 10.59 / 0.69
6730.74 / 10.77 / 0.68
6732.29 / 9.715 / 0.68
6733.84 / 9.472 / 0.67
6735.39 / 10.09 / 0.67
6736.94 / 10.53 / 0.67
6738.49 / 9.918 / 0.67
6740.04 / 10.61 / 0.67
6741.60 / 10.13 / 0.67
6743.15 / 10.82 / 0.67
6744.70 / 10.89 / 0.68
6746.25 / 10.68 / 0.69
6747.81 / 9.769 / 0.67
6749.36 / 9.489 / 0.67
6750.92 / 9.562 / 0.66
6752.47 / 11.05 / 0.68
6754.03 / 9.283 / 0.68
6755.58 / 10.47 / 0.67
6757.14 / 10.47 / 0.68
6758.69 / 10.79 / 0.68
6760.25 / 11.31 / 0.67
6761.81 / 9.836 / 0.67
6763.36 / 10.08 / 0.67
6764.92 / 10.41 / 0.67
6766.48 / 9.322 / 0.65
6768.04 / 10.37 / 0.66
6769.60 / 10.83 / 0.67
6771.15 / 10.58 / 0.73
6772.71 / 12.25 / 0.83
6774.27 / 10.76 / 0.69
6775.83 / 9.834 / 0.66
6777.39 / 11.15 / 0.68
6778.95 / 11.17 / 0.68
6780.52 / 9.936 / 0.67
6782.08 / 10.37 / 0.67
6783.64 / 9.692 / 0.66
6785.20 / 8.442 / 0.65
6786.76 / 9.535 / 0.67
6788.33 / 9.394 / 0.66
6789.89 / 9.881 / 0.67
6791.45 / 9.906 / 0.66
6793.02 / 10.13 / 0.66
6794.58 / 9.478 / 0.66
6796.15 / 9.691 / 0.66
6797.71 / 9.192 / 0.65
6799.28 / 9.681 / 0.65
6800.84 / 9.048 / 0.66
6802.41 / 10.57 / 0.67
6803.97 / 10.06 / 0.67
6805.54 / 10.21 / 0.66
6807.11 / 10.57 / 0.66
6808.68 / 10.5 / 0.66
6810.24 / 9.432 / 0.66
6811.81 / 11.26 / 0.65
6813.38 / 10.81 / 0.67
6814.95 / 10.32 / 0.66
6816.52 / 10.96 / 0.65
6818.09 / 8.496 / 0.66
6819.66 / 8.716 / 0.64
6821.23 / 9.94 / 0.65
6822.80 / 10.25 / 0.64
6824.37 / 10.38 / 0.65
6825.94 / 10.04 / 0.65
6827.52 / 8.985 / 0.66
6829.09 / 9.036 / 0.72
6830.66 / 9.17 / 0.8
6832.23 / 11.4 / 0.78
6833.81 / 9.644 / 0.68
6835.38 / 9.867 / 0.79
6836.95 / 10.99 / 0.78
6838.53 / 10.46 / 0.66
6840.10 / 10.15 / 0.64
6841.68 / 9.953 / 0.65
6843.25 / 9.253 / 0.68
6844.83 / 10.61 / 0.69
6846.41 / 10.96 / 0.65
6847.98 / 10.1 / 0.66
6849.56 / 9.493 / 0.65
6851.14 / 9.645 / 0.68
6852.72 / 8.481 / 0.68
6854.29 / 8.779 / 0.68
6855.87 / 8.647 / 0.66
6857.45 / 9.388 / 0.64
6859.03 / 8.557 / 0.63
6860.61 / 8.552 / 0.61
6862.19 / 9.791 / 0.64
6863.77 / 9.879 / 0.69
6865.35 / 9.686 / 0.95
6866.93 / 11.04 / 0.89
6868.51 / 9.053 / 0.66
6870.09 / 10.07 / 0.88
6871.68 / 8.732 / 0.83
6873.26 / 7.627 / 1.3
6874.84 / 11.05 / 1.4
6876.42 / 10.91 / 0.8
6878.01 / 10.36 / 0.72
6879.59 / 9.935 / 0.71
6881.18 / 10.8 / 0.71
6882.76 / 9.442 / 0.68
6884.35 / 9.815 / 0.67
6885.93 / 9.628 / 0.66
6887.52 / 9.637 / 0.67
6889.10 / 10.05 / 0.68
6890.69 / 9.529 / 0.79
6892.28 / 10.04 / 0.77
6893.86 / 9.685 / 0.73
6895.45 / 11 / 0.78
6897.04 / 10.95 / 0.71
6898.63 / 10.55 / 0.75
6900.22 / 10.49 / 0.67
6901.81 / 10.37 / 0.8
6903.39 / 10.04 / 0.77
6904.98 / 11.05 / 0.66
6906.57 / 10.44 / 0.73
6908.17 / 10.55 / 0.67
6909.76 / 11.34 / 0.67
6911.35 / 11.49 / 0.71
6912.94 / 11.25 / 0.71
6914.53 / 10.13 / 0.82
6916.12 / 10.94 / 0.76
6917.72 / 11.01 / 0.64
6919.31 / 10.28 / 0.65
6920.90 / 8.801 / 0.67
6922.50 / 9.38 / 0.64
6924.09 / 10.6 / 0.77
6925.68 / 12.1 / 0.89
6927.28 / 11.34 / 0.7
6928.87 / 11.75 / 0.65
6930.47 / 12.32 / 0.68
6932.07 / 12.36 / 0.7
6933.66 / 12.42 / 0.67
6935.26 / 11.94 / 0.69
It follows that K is 1.8 AA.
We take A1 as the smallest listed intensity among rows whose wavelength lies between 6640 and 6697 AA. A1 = 10.13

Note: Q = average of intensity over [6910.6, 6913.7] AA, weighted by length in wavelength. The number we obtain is 11.4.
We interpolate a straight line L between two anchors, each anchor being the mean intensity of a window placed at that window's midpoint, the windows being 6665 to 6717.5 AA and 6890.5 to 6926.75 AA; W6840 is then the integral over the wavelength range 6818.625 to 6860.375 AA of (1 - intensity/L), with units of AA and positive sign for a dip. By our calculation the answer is 4.2 AA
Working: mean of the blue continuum 11.3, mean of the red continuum 10.5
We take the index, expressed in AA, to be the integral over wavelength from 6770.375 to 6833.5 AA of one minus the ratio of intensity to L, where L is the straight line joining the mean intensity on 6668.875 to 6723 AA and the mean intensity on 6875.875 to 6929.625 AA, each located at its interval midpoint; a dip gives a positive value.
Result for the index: 4.2 AA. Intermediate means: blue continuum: 11.1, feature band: 10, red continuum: 10.5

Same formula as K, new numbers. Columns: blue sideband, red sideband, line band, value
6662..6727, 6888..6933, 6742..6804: 4.2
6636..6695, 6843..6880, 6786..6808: 1.0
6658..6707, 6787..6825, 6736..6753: 0.6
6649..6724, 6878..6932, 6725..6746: 1.4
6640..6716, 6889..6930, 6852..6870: 2.5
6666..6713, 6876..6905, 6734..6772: 2.4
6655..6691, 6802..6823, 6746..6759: 0.7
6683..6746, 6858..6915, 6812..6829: 0.6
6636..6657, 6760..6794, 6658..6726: 2.0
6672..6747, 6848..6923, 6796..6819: 0.6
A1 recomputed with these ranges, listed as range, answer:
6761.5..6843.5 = 8.442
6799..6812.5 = 9.048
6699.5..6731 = 8.581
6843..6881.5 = 7.627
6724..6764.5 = 9.055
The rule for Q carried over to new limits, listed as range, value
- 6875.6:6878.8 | 10.6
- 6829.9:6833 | 10.3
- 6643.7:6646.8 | 12.9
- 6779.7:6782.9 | 10.1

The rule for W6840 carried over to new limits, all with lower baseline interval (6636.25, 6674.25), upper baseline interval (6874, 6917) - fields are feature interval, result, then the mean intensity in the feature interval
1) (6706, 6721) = 1.50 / 10.4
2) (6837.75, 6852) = 0.90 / 10.1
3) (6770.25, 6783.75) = 0.58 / 10.7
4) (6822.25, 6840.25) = 1.33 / 10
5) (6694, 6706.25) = 0.58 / 11.1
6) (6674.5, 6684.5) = 0.45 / 11.3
